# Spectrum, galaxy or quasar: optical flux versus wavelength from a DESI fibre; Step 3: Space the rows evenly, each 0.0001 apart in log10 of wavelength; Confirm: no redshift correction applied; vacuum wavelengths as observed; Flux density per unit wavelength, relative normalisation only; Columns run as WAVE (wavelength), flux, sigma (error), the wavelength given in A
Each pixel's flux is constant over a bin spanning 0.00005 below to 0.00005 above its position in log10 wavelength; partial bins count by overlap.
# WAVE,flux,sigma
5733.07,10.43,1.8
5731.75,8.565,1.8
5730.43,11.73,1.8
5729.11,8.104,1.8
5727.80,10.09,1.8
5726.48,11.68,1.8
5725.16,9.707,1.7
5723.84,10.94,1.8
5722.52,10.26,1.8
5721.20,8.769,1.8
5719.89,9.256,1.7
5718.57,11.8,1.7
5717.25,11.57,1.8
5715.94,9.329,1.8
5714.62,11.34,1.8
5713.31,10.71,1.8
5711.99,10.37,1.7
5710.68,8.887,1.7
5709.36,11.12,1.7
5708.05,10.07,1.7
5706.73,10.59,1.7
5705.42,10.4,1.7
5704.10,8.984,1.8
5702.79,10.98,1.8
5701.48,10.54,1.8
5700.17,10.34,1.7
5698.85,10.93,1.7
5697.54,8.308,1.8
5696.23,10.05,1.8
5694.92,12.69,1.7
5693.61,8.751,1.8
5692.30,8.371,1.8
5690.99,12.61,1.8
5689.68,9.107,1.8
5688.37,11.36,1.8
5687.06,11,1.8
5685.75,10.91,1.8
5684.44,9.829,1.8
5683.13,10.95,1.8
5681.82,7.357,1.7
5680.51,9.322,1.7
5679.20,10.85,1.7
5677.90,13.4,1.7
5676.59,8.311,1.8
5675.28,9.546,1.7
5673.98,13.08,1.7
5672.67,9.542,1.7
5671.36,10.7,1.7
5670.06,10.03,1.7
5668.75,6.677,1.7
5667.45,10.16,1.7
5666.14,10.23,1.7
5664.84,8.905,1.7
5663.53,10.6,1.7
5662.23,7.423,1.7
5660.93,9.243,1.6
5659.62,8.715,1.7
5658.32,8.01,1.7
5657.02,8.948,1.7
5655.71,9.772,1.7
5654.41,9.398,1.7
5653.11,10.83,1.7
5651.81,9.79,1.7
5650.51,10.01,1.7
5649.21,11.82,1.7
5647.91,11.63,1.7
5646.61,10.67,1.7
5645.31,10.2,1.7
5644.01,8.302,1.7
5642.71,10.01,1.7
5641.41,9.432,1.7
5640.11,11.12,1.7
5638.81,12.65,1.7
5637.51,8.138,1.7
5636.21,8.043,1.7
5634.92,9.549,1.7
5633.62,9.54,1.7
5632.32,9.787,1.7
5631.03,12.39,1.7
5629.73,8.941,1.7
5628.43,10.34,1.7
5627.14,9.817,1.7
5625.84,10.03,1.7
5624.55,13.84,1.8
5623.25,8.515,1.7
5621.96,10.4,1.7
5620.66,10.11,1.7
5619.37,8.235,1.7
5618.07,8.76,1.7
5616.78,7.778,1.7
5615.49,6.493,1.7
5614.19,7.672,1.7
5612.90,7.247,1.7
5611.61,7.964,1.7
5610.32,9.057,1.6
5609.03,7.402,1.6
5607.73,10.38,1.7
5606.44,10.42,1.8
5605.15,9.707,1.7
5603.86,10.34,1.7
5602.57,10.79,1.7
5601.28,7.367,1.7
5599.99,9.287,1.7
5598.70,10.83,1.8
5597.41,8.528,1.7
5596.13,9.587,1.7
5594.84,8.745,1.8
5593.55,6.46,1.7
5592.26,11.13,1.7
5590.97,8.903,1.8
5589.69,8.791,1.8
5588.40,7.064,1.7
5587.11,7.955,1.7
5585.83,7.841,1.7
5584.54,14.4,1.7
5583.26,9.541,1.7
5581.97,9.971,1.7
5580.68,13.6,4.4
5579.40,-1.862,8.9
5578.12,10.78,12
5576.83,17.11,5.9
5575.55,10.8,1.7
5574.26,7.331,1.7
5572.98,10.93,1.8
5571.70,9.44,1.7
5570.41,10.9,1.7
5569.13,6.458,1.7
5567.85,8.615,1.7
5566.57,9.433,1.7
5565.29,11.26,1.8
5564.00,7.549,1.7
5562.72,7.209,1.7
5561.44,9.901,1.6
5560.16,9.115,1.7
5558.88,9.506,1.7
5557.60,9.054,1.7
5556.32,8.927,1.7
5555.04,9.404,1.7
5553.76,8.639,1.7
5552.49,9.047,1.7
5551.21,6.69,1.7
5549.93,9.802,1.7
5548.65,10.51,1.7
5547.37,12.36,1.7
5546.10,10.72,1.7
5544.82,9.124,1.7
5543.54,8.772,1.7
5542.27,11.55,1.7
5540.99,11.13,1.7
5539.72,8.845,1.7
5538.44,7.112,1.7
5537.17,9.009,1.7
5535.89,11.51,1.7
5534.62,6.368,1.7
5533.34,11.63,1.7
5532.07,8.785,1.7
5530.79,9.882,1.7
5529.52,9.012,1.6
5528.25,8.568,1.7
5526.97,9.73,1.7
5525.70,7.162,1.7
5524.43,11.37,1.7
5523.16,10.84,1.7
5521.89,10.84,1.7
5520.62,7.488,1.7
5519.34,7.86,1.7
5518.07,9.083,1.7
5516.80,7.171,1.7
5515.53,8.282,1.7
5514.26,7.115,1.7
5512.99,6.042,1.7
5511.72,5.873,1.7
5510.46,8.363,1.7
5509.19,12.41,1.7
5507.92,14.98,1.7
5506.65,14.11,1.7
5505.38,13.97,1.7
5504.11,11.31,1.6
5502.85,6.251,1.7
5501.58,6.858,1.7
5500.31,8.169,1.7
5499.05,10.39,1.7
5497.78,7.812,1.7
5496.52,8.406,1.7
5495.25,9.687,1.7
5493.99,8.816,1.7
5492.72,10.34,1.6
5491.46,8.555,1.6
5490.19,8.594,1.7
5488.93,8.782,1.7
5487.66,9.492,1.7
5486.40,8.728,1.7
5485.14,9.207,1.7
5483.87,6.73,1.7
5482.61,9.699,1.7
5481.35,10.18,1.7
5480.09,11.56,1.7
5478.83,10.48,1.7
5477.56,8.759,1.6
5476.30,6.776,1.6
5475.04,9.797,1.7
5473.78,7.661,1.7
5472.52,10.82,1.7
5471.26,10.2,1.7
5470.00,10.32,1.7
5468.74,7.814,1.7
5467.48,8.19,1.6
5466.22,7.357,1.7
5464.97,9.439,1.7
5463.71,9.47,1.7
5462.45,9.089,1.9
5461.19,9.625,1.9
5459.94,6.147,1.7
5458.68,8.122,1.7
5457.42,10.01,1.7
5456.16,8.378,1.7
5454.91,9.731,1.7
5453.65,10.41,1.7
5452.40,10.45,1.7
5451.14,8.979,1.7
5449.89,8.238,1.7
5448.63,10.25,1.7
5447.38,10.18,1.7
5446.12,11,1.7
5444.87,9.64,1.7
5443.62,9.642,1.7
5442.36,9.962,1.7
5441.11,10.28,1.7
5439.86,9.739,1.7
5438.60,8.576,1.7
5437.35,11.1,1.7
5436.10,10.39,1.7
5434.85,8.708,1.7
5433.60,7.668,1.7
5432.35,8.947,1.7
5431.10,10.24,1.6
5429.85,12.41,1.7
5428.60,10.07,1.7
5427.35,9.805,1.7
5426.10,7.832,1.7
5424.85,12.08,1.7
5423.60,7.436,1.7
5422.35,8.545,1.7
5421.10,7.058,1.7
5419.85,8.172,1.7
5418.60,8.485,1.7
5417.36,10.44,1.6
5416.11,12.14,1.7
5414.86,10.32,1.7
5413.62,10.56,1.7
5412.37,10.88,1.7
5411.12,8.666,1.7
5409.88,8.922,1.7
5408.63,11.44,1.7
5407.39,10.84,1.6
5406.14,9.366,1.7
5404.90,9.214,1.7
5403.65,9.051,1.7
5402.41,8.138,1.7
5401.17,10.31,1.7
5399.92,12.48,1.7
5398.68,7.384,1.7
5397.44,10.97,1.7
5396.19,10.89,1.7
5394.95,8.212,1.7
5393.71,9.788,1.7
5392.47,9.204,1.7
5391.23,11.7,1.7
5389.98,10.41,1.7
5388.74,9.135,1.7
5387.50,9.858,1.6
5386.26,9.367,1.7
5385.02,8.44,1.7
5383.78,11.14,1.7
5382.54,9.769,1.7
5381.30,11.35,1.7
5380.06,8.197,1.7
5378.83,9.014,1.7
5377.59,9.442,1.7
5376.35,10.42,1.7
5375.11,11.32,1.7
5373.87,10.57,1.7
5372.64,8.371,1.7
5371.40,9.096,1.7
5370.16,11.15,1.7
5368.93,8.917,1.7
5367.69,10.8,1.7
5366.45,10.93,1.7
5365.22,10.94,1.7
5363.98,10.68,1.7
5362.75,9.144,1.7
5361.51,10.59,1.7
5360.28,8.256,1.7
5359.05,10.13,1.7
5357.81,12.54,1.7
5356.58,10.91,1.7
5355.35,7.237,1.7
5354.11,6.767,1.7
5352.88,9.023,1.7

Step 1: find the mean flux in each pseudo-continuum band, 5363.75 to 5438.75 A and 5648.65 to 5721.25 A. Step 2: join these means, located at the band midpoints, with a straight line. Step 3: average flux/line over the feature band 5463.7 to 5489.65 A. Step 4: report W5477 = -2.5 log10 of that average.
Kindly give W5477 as 0.09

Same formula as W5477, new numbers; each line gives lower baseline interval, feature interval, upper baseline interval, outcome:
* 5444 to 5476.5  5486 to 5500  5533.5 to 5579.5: 0.027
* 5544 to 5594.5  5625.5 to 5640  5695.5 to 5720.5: -0.021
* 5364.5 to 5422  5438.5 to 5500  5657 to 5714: 0.074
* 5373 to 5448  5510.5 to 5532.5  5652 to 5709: 0.157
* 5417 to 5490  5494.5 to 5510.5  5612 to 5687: -0.096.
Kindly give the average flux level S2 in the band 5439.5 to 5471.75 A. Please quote 9.33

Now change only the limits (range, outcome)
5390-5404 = 9.87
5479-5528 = 9.28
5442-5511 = 9.46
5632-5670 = 9.64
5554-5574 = 9.13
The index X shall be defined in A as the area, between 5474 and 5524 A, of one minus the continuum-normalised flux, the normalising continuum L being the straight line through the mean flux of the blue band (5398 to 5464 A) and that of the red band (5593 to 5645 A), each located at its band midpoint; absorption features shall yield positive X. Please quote 1.4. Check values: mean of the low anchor 9.57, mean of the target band 9.22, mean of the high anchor 9.36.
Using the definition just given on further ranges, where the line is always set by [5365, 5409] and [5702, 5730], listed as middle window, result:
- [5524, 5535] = 1.0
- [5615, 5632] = 0.8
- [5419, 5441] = 1.3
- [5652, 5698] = 1.6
